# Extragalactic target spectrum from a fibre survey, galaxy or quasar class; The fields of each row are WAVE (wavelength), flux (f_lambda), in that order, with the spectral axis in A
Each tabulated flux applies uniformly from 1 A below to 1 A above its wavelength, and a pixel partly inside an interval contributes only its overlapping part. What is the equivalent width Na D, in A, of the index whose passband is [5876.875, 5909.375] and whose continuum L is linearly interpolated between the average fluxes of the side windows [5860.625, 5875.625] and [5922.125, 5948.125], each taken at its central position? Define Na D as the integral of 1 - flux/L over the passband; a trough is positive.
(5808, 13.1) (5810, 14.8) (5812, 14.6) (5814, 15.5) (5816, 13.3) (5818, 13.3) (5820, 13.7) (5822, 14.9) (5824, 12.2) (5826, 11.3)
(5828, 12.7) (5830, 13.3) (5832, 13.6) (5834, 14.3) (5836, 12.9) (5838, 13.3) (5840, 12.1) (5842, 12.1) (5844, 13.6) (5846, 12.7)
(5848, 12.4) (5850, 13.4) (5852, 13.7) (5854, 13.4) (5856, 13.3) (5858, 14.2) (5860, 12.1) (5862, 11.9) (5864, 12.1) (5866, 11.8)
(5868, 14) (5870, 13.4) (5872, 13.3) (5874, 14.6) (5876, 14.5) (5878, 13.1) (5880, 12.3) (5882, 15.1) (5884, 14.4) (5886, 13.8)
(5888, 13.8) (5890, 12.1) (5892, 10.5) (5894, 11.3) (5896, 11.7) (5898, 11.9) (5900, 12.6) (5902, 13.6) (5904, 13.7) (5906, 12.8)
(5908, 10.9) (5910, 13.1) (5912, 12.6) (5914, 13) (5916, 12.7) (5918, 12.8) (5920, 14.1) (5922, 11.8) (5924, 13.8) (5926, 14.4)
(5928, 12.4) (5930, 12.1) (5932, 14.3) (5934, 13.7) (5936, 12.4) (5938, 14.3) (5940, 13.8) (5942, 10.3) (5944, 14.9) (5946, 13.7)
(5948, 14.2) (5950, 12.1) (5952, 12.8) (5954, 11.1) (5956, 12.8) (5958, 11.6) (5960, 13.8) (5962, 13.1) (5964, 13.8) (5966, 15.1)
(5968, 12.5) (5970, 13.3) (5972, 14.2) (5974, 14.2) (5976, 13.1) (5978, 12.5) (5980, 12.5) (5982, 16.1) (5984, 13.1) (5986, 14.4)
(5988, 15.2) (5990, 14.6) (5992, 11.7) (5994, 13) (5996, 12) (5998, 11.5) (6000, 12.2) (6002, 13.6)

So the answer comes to 1.0 A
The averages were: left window 13.1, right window 13.3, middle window 12.7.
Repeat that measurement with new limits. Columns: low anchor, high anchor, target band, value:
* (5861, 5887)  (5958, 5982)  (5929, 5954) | 0.6 A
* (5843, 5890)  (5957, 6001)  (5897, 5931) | 1.2 A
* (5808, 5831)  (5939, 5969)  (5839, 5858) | 0.6 A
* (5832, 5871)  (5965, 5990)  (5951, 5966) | 1.0 A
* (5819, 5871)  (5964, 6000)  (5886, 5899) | 1.1 A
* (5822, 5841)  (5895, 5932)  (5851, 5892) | -1.2 A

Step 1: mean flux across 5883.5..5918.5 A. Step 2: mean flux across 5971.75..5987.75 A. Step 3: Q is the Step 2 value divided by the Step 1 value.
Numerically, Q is 1.10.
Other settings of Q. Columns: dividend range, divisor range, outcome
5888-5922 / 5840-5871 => 0.97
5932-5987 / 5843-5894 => 1.01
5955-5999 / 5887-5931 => 1.06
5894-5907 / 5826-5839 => 0.96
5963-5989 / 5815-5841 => 1.05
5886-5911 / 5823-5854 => 0.96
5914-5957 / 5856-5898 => 1.01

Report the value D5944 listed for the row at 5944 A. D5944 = 14.9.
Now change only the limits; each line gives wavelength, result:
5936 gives 12.4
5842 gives 12.1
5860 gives 12.1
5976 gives 13.1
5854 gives 13.4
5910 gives 13.1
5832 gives 13.6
